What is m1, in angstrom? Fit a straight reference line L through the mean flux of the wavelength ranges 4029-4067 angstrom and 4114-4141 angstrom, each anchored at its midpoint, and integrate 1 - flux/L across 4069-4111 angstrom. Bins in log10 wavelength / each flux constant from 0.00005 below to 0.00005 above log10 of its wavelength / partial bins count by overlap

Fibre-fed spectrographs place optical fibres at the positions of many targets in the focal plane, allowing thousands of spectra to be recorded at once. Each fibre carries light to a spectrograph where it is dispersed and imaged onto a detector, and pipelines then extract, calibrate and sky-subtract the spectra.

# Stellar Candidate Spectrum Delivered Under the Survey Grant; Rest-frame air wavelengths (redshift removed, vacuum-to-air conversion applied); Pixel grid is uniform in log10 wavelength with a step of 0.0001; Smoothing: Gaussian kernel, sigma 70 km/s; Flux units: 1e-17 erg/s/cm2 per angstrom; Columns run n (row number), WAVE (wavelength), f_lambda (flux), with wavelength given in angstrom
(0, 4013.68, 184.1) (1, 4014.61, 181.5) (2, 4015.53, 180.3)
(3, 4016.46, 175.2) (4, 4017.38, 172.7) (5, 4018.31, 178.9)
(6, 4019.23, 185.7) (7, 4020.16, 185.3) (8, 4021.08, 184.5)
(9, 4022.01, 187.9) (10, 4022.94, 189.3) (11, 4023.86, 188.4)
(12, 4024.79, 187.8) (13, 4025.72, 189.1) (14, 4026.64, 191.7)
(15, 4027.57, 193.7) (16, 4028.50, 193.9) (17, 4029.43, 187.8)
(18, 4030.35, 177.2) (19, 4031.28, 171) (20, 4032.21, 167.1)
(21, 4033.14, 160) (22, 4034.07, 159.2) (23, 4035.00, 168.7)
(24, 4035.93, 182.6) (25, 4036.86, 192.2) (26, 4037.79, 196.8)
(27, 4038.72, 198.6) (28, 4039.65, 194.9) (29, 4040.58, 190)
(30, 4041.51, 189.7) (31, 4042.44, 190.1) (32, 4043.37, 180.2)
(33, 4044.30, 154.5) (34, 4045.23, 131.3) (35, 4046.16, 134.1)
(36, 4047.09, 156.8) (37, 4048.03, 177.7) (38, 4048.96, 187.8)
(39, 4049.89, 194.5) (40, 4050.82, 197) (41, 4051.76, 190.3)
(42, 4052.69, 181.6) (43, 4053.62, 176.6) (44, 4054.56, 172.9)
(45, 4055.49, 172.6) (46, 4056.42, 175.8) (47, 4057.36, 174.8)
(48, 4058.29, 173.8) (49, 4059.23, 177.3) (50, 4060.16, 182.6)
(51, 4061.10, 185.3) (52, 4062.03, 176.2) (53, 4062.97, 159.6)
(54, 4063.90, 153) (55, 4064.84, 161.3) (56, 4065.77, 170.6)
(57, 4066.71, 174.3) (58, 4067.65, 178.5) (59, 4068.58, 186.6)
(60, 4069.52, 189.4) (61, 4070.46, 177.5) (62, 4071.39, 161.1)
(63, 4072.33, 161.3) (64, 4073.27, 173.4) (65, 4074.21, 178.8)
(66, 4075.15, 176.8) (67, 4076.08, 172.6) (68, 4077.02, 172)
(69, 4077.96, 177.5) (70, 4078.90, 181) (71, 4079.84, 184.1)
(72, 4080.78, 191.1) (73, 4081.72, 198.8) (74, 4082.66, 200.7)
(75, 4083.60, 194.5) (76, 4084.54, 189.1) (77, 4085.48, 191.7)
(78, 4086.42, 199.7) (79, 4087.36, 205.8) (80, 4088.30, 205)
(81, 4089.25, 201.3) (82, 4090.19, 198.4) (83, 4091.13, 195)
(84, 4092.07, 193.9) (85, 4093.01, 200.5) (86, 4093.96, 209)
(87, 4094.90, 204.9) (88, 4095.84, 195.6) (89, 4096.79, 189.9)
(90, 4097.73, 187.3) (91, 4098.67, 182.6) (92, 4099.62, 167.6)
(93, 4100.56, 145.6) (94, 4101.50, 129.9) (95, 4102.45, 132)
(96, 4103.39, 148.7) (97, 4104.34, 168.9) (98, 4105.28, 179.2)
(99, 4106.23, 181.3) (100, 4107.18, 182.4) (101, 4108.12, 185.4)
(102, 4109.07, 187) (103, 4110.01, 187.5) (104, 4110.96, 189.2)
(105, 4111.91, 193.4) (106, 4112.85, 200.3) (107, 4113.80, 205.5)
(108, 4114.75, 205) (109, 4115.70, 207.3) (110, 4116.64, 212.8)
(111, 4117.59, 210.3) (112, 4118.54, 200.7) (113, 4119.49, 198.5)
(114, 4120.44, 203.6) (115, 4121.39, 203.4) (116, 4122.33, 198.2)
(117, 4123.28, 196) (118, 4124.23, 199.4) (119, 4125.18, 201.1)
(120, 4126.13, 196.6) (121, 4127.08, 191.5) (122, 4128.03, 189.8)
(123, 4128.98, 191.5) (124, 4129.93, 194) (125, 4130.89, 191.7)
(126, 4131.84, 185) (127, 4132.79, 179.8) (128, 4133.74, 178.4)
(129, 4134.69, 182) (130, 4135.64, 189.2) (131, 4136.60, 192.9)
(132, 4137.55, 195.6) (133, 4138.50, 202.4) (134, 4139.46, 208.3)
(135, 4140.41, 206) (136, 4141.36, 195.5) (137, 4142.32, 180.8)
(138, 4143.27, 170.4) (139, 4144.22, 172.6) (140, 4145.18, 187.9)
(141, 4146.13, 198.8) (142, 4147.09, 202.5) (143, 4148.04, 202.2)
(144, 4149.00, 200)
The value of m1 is 0.9 angstrom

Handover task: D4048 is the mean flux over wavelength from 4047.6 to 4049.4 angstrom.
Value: 183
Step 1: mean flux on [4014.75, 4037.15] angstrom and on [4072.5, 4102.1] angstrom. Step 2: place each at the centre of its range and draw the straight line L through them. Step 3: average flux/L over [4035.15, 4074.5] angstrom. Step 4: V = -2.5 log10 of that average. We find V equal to 0.04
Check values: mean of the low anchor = 181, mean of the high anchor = 186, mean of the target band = 176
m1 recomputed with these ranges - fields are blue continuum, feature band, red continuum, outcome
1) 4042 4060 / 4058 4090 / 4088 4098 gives 1.0 angstrom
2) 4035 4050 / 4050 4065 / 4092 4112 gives 0.1 angstrom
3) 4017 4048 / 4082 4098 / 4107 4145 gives -0.8 angstrom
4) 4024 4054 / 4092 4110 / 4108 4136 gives 1.3 angstrom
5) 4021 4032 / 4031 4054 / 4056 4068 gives 0.4 angstrom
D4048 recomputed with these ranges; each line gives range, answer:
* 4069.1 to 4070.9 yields 183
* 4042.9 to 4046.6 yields 150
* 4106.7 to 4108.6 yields 184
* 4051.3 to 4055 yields 180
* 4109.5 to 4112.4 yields 190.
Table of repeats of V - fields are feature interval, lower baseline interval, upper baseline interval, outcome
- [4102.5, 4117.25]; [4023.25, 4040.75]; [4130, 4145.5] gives 0.00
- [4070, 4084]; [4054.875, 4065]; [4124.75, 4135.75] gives -0.02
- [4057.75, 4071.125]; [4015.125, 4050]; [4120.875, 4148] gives 0.05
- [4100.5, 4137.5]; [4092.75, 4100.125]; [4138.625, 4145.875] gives 0.01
